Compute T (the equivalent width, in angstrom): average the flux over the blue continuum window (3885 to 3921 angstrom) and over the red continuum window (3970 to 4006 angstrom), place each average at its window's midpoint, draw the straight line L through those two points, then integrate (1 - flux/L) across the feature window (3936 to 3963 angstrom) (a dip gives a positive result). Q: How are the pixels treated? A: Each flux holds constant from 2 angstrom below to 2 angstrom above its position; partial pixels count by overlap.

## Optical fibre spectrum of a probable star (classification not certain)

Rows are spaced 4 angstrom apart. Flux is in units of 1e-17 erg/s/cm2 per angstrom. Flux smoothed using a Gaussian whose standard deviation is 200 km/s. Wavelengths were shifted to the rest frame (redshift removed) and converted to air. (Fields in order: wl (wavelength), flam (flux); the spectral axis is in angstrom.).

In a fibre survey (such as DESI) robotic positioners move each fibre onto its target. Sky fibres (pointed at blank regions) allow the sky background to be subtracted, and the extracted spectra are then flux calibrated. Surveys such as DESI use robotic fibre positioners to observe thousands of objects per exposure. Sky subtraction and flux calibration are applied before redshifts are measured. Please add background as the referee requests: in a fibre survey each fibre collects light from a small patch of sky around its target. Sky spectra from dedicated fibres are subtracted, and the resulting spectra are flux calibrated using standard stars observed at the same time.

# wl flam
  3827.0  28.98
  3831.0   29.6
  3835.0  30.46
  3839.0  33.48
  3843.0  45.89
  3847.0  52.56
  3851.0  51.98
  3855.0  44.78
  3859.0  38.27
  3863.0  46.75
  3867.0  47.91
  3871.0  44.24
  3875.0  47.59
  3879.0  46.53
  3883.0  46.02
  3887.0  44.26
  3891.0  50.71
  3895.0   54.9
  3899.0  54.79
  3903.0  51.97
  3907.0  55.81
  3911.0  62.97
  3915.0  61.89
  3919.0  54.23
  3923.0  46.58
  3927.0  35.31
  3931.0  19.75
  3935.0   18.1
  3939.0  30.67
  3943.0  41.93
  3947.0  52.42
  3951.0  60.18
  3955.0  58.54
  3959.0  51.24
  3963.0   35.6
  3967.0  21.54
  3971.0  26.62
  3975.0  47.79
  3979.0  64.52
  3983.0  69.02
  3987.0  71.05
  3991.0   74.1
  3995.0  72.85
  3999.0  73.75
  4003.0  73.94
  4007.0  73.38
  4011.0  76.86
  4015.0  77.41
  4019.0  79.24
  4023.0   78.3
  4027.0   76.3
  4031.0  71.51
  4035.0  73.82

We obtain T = 6.0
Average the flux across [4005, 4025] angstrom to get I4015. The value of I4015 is 77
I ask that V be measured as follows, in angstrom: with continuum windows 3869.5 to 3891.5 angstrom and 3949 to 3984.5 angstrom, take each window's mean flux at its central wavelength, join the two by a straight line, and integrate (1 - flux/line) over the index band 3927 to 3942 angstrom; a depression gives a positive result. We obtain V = 6.8 angstrom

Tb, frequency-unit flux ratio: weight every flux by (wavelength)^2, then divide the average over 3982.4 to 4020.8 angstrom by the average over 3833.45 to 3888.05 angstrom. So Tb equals 1.8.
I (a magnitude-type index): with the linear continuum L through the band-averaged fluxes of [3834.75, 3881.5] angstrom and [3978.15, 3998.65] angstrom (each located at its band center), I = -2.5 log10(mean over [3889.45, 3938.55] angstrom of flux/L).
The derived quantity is 0.18 mag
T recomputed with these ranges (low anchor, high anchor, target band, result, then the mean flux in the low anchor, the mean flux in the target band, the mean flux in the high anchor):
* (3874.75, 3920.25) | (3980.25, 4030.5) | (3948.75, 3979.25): 9.79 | 52.8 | 44.7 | 74.4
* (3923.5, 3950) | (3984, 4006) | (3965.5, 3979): 5.00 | 34.8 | 37.2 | 73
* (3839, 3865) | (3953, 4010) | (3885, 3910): -1.14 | 45.7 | 52.5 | 58.5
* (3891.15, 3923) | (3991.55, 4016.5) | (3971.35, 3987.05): 2.62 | 55.7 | 58.3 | 74.6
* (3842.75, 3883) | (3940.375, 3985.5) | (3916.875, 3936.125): 4.79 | 46.7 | 35.7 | 48.1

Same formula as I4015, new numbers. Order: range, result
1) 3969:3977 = 37.2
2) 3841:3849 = 49.2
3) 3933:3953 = 40.7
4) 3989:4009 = 73.6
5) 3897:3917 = 57.5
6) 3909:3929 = 52.2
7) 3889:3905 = 53.1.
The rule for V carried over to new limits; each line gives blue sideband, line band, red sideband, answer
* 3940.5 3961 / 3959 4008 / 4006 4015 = 6.1 angstrom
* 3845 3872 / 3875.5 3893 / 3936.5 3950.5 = -0.5 angstrom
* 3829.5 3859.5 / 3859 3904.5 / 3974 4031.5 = 0.3 angstrom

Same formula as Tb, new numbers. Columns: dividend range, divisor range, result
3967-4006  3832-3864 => 1.56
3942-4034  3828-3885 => 1.55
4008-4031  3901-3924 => 1.45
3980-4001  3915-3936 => 1.95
